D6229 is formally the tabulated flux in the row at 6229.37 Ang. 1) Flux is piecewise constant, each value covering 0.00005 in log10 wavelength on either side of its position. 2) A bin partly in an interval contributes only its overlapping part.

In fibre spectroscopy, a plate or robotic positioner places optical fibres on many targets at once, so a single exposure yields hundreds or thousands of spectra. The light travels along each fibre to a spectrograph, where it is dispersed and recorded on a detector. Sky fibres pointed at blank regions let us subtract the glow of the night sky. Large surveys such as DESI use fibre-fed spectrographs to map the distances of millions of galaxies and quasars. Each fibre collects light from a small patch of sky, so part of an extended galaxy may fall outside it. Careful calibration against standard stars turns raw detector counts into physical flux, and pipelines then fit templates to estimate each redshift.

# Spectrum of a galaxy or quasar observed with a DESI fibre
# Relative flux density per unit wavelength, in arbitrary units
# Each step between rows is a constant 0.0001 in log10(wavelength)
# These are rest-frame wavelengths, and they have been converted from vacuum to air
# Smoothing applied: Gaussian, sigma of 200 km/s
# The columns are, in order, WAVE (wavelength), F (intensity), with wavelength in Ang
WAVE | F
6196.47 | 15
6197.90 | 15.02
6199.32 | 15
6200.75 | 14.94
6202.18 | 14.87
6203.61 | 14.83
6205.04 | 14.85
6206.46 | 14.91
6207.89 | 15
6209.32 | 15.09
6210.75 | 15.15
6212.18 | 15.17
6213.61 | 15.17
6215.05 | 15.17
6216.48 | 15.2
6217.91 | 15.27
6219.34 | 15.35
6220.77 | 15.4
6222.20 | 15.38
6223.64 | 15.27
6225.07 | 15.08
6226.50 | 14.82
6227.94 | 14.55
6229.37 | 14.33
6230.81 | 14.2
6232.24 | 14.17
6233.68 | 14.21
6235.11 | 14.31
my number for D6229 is 14.33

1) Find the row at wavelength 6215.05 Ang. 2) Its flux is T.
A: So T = 15.17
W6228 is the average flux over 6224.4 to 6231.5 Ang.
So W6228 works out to 14.6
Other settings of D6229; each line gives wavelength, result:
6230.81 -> 14.2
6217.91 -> 15.27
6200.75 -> 14.94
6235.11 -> 14.31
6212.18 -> 15.17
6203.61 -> 14.83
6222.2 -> 15.38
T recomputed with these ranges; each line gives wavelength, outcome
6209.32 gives 15.09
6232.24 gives 14.17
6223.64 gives 15.27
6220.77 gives 15.4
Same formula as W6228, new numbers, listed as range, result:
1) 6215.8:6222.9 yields 15.3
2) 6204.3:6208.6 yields 14.9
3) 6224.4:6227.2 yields 15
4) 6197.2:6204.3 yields 14.9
